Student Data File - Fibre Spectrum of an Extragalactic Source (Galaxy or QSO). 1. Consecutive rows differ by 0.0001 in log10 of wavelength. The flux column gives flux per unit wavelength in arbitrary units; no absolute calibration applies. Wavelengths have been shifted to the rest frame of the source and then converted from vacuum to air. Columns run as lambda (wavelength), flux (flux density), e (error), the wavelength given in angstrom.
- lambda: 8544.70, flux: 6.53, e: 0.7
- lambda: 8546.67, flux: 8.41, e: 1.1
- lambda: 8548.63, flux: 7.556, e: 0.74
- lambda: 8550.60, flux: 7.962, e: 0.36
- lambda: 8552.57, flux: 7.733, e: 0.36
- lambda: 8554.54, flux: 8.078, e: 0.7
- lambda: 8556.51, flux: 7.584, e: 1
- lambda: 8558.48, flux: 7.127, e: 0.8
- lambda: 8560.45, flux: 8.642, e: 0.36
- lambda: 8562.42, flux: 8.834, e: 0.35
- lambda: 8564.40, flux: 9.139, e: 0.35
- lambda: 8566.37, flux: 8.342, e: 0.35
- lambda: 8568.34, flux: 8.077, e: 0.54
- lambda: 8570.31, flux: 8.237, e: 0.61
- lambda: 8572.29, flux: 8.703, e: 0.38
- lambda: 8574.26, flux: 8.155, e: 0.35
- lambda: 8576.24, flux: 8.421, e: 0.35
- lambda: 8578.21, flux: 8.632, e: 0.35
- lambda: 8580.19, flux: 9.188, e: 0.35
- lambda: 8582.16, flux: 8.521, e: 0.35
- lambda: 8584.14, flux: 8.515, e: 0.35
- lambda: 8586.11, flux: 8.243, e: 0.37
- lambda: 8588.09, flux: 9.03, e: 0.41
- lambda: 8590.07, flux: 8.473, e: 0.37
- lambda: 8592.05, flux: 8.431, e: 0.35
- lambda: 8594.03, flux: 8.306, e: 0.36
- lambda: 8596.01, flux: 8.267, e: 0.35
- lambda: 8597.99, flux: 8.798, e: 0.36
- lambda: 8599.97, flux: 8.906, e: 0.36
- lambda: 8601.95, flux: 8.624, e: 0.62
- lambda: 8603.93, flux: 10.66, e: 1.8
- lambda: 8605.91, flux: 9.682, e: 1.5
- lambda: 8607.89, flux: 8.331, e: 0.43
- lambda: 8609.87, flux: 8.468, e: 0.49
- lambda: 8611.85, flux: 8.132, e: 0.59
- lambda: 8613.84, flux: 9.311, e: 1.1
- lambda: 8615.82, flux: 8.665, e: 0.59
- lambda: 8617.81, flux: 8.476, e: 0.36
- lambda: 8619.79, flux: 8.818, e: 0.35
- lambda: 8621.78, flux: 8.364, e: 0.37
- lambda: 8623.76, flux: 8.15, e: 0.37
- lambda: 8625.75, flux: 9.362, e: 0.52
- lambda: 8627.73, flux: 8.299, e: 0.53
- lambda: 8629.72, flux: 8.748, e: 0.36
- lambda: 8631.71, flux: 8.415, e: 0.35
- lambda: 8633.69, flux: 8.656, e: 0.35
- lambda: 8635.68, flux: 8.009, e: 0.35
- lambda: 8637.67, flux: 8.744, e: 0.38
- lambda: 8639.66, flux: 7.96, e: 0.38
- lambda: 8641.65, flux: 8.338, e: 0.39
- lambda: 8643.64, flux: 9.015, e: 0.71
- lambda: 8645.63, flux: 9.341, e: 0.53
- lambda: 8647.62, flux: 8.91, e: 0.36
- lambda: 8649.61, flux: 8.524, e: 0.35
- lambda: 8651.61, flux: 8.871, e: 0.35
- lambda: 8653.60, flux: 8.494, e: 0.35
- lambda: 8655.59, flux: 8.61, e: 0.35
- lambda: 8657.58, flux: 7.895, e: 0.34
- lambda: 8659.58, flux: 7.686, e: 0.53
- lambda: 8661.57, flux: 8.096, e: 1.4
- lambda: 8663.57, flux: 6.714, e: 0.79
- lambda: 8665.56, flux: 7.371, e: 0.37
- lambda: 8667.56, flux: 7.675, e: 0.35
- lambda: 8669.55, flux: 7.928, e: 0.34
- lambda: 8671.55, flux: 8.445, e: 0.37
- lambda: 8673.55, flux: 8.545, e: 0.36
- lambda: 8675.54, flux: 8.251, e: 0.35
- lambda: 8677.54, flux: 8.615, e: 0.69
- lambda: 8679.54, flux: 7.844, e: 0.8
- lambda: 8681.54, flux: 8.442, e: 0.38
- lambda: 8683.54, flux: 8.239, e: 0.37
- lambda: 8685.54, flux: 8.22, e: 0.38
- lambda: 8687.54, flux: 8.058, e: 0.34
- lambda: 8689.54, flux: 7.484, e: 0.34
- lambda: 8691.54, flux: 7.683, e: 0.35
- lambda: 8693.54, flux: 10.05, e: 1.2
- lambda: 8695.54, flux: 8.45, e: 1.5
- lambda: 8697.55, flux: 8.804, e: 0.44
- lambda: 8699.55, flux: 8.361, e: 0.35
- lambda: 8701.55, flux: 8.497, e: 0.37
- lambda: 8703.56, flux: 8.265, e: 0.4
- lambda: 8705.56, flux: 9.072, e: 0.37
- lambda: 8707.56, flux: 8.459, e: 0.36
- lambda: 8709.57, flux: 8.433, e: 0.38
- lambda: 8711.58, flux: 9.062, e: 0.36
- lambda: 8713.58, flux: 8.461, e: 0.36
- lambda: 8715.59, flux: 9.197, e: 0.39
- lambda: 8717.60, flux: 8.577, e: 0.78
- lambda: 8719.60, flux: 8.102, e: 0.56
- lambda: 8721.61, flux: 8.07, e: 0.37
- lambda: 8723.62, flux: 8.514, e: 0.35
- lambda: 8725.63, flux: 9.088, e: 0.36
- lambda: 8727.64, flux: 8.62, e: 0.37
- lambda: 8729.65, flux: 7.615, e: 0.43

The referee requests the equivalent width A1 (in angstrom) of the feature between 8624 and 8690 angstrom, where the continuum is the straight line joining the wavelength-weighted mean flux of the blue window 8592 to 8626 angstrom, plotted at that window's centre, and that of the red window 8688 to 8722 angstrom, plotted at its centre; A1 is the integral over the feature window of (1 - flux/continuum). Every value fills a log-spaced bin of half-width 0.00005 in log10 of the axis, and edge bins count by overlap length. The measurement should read 2.6 angstrom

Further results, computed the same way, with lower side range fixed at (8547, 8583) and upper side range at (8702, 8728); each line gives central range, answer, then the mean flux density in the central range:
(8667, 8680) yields 0.5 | 8.22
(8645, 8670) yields 1.0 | 8.15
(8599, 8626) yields -1.5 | 8.84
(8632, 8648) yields -0.3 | 8.6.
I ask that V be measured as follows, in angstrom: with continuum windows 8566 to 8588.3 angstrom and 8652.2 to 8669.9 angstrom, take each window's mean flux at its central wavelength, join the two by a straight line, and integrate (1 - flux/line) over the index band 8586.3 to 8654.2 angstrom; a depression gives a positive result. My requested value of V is -4.4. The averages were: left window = 8.49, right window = 7.85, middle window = 8.69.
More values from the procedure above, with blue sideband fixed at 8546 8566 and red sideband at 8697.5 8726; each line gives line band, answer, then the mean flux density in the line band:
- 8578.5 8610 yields -2.1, 8.78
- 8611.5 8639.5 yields -0.9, 8.57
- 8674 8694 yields 0.6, 8.25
